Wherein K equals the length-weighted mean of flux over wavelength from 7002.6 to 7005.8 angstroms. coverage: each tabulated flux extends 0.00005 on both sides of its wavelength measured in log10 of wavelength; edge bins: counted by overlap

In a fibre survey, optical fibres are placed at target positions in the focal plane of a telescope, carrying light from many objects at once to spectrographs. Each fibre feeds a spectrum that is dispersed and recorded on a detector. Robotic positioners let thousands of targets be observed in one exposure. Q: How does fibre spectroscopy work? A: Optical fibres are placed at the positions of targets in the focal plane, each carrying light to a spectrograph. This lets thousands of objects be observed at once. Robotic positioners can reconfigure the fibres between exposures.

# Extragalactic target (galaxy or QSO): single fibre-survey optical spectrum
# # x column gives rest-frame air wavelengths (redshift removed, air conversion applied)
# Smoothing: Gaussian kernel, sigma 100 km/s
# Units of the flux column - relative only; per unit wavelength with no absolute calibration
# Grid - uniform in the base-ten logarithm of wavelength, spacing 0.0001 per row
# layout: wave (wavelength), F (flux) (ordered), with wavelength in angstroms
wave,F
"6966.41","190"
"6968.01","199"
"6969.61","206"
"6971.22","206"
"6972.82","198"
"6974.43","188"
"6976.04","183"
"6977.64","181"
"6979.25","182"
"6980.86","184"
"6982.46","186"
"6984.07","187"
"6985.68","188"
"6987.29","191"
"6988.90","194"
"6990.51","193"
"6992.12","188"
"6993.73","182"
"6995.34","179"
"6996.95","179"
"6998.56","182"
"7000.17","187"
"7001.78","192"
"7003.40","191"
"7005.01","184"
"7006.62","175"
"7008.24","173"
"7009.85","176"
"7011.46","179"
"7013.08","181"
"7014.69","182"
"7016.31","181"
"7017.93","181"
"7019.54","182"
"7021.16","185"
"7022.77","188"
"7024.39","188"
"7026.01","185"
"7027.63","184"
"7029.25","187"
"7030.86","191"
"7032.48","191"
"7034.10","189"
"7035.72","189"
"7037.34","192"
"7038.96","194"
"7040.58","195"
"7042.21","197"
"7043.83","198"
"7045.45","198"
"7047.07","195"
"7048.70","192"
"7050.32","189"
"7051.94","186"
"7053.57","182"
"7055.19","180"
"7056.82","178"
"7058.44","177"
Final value 188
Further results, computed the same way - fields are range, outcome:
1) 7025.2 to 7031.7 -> 187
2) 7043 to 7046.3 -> 198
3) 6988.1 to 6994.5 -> 189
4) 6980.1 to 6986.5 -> 186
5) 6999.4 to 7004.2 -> 190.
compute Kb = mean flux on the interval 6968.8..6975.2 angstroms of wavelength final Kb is 200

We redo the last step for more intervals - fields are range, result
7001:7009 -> 183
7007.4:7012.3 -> 176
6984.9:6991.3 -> 191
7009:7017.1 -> 180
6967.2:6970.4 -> 203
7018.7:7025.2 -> 186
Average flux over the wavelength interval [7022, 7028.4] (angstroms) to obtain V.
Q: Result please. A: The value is 186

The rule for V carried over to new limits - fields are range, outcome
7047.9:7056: 186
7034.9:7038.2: 191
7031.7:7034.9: 190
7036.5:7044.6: 195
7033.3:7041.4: 192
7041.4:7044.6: 198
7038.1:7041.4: 194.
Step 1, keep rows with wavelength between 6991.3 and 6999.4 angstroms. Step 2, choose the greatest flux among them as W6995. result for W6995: 188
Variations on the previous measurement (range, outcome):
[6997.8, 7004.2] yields 192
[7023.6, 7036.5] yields 191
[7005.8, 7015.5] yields 182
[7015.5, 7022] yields 185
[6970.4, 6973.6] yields 206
